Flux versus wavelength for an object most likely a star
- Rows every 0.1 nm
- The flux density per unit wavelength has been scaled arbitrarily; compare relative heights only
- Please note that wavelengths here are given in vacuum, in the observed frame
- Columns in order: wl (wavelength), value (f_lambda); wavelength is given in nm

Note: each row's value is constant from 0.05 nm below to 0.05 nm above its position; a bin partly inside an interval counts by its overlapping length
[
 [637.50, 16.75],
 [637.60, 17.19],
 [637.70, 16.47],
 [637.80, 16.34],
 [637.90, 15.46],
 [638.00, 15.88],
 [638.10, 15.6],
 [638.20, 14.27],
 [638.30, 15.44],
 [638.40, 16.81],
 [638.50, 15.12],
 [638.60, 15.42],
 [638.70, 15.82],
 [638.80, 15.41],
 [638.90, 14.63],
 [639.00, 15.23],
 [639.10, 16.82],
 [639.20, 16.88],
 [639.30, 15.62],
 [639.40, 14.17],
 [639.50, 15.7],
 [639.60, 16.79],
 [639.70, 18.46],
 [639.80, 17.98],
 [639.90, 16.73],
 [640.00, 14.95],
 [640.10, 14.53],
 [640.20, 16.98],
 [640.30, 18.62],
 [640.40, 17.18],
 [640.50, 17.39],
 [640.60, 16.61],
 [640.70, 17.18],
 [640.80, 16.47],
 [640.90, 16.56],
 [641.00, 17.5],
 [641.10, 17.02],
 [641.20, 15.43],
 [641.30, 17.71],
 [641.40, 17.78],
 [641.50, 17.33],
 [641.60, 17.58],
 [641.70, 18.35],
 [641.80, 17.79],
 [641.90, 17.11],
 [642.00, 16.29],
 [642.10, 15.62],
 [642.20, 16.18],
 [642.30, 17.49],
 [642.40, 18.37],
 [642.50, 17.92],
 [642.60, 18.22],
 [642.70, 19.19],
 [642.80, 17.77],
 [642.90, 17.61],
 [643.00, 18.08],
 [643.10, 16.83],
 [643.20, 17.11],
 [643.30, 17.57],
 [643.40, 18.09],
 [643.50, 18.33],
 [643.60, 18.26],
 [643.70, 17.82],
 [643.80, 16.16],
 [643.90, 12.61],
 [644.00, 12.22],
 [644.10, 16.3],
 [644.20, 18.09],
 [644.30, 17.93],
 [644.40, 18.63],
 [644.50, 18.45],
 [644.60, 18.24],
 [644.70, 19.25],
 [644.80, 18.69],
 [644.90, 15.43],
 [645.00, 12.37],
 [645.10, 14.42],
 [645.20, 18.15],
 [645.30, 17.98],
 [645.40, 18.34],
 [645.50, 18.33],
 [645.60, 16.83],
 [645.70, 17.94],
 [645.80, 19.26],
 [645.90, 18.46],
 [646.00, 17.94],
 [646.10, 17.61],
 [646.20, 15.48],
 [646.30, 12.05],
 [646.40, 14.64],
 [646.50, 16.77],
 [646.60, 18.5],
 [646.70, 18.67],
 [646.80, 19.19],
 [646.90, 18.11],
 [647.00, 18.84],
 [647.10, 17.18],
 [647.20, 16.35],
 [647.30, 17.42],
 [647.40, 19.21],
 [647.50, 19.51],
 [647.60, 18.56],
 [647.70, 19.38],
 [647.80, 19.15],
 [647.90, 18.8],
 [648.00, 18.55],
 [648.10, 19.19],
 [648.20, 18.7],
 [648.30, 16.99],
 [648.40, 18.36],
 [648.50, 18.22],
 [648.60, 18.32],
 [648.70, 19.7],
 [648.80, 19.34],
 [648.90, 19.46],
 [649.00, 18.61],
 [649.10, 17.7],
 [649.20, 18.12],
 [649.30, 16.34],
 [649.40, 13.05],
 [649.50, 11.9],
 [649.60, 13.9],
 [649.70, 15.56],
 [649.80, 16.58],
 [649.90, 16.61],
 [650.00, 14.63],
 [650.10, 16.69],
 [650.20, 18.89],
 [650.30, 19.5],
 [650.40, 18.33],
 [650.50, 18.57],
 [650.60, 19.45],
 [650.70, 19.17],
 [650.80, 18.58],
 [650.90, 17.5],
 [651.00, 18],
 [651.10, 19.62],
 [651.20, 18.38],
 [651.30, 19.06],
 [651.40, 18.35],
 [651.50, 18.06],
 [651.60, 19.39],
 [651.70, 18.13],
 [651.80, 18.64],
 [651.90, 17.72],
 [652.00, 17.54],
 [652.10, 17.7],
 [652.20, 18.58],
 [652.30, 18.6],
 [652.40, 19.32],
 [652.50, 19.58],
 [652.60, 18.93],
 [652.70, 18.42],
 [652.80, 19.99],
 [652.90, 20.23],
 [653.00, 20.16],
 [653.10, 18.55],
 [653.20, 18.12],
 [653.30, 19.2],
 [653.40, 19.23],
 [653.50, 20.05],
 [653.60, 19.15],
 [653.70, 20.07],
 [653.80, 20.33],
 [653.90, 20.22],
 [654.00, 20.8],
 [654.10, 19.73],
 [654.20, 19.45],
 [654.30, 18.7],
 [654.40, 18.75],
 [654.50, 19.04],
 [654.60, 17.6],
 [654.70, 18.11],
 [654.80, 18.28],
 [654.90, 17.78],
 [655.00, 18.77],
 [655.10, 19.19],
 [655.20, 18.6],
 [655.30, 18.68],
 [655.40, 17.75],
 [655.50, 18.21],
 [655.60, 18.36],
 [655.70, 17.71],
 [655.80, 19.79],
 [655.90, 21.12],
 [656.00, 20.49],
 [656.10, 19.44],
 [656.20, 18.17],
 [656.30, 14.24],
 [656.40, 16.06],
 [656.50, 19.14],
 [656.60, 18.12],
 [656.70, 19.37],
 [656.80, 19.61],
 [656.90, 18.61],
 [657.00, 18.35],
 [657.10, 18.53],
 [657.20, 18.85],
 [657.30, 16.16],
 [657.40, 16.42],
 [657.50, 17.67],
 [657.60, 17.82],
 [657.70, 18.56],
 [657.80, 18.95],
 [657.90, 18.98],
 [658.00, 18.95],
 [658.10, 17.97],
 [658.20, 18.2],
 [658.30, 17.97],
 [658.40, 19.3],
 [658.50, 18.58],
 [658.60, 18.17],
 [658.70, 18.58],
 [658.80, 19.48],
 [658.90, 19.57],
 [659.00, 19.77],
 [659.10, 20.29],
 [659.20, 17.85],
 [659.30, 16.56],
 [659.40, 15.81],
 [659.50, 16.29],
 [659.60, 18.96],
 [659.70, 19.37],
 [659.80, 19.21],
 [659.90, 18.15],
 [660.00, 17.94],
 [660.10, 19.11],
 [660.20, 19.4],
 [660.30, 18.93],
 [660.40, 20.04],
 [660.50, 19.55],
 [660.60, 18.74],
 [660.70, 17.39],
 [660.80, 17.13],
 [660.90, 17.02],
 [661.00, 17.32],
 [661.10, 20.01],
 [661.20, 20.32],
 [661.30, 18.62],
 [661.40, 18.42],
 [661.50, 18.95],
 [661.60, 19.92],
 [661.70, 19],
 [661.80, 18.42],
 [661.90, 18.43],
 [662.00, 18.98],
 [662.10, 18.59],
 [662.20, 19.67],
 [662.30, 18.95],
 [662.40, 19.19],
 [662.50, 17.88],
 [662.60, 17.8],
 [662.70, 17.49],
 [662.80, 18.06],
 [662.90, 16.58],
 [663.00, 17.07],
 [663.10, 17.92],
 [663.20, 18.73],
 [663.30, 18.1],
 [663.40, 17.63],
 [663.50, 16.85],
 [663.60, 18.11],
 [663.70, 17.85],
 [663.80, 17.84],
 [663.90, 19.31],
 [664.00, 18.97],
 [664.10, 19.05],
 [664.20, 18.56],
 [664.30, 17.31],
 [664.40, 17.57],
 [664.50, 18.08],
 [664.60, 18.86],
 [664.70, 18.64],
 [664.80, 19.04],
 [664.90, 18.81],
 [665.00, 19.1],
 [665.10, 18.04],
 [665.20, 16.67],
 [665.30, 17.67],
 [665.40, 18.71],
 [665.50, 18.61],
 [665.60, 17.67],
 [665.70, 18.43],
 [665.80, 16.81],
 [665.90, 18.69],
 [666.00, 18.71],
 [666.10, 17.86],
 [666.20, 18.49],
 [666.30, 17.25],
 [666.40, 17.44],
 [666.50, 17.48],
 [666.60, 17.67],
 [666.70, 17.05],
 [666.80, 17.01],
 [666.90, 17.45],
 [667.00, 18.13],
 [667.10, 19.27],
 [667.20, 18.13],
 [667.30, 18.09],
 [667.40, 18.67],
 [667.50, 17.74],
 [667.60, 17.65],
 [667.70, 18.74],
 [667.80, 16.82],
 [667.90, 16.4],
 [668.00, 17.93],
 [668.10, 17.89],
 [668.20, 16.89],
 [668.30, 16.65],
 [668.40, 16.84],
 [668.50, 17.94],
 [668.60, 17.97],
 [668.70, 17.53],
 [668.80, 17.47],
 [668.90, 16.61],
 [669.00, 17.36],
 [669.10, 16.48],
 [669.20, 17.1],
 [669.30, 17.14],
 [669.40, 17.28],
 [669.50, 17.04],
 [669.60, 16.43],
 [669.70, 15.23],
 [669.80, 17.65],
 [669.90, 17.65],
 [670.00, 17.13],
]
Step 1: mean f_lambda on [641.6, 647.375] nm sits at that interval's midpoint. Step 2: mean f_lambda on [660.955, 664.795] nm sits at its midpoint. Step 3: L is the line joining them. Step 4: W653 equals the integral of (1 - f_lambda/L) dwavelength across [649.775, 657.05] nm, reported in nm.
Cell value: -0.35 nm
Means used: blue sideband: 17.3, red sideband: 18.4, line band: 18.7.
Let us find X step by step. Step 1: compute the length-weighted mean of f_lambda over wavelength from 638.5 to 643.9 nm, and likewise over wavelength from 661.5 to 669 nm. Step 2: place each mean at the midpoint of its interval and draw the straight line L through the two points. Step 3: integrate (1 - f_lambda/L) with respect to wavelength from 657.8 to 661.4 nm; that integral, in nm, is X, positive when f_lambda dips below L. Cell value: -0.16 nm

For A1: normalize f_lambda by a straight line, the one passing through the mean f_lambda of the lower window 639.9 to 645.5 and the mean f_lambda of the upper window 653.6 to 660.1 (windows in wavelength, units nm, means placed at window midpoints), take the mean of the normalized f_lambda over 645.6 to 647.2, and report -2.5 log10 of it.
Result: 0.010 mag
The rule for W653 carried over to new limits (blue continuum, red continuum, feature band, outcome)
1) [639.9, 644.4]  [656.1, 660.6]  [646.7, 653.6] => -0.196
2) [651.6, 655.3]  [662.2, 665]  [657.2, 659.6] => 0.052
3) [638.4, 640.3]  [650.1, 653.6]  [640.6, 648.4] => -0.114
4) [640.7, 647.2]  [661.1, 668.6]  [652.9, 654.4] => -0.163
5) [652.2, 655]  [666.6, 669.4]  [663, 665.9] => -0.039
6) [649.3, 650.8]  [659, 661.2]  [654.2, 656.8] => -0.130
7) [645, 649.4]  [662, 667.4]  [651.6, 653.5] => -0.102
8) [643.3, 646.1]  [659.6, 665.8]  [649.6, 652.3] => -0.053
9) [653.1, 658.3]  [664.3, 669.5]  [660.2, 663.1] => -0.055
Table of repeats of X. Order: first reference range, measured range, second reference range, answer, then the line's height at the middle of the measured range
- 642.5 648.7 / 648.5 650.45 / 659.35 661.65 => 0.085 nm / 17.8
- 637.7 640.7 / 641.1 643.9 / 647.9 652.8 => -0.121 nm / 16.7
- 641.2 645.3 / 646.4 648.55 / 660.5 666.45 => -0.108 nm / 17.4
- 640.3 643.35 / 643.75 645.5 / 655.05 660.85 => 0.081 nm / 17.5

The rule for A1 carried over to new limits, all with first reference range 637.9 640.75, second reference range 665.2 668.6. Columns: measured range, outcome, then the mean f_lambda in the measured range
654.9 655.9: -0.095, 18.7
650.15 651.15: -0.119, 18.8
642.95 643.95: -0.046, 17.1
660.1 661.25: -0.080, 18.7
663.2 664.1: -0.036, 18.2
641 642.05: -0.064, 17.3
